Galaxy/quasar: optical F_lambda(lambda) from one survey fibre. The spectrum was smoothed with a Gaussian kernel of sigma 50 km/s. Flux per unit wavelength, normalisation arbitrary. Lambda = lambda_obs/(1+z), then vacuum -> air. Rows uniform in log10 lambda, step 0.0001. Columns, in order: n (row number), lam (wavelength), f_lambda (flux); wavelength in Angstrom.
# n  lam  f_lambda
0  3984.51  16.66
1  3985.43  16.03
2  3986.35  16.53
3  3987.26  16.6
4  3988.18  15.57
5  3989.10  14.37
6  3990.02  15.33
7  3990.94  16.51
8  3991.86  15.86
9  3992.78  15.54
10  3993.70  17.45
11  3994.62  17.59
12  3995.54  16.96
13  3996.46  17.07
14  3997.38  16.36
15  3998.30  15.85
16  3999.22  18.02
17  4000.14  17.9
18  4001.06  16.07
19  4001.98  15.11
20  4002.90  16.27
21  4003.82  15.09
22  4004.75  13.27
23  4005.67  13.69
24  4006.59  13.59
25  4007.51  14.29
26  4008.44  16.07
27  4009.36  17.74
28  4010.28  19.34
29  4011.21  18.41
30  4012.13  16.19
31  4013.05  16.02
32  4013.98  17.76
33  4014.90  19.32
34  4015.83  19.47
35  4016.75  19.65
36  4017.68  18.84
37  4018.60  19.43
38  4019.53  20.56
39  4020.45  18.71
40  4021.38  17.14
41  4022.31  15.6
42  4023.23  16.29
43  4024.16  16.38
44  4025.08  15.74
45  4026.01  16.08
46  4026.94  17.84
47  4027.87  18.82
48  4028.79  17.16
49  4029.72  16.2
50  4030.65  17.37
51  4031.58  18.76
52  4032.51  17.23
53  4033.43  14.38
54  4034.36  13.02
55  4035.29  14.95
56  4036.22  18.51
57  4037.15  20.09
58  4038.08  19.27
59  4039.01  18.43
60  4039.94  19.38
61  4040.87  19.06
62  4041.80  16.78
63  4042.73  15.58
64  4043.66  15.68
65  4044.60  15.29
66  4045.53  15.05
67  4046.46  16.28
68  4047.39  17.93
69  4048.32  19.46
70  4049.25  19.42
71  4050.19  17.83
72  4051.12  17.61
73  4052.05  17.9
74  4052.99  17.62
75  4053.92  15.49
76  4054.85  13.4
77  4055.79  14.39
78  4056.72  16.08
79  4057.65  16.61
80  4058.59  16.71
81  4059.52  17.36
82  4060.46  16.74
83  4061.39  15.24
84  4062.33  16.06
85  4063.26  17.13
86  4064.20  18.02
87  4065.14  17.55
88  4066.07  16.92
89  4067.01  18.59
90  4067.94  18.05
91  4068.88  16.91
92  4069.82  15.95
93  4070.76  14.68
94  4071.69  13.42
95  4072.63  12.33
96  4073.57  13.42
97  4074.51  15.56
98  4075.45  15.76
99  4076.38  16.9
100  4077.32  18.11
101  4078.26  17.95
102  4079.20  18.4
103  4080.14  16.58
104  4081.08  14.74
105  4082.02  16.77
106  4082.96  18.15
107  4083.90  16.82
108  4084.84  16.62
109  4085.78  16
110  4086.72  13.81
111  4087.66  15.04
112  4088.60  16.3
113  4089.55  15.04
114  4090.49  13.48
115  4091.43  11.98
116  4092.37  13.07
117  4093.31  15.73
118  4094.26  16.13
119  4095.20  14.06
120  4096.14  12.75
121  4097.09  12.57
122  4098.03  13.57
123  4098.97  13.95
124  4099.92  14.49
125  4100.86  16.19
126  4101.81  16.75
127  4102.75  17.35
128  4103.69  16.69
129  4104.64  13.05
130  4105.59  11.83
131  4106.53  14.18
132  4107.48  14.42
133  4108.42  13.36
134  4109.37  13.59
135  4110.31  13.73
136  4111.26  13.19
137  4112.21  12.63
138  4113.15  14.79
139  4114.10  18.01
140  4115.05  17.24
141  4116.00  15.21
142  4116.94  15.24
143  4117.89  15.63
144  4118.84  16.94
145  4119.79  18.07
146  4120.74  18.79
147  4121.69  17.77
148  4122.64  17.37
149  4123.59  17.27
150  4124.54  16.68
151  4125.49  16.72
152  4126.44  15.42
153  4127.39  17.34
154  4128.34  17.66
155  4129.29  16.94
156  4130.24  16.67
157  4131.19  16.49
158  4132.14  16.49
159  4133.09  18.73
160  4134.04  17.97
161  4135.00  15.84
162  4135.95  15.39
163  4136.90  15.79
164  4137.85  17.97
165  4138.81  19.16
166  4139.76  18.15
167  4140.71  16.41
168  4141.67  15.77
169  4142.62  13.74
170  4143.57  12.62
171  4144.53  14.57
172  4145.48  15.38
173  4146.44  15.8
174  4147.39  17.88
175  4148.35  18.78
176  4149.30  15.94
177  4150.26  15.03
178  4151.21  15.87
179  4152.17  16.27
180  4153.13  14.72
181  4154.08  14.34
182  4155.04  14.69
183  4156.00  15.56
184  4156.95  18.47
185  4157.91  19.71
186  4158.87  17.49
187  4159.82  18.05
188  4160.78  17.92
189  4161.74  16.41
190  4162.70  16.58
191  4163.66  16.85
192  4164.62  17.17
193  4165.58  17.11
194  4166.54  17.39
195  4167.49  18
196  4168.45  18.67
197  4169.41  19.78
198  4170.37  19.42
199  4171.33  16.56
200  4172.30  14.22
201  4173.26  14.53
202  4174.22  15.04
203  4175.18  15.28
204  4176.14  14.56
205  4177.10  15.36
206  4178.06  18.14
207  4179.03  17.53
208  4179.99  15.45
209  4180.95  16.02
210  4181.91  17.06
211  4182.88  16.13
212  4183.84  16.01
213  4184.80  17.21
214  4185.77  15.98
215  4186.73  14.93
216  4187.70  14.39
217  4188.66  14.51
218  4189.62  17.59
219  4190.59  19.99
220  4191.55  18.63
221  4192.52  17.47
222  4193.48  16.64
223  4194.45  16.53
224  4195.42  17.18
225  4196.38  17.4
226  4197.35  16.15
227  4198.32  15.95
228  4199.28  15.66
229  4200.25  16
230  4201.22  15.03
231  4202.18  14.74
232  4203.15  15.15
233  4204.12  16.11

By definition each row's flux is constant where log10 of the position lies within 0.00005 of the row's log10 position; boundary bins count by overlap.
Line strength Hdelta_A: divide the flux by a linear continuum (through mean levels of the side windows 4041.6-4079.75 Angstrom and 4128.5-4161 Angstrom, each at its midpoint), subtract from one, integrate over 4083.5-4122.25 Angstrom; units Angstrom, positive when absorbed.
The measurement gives 3.4 Angstrom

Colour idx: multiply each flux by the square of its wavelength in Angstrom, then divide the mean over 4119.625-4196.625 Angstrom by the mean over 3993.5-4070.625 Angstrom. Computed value 1.0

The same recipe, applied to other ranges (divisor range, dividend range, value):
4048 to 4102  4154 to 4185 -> 1.10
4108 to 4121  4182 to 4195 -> 1.12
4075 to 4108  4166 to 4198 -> 1.14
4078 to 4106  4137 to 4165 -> 1.12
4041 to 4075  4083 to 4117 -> 0.92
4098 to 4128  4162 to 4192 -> 1.10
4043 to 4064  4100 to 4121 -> 0.95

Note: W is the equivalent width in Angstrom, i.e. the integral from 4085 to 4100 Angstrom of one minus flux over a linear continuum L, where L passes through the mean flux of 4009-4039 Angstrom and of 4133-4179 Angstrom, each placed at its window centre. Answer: 2.4 Angstrom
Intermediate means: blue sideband 17.6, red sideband 16.6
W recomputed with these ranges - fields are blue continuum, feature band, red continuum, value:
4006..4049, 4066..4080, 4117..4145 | 0.7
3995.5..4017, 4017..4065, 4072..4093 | -2.8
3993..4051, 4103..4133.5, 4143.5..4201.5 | 1.5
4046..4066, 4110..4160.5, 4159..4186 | 1.2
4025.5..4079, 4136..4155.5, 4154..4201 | 0.9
